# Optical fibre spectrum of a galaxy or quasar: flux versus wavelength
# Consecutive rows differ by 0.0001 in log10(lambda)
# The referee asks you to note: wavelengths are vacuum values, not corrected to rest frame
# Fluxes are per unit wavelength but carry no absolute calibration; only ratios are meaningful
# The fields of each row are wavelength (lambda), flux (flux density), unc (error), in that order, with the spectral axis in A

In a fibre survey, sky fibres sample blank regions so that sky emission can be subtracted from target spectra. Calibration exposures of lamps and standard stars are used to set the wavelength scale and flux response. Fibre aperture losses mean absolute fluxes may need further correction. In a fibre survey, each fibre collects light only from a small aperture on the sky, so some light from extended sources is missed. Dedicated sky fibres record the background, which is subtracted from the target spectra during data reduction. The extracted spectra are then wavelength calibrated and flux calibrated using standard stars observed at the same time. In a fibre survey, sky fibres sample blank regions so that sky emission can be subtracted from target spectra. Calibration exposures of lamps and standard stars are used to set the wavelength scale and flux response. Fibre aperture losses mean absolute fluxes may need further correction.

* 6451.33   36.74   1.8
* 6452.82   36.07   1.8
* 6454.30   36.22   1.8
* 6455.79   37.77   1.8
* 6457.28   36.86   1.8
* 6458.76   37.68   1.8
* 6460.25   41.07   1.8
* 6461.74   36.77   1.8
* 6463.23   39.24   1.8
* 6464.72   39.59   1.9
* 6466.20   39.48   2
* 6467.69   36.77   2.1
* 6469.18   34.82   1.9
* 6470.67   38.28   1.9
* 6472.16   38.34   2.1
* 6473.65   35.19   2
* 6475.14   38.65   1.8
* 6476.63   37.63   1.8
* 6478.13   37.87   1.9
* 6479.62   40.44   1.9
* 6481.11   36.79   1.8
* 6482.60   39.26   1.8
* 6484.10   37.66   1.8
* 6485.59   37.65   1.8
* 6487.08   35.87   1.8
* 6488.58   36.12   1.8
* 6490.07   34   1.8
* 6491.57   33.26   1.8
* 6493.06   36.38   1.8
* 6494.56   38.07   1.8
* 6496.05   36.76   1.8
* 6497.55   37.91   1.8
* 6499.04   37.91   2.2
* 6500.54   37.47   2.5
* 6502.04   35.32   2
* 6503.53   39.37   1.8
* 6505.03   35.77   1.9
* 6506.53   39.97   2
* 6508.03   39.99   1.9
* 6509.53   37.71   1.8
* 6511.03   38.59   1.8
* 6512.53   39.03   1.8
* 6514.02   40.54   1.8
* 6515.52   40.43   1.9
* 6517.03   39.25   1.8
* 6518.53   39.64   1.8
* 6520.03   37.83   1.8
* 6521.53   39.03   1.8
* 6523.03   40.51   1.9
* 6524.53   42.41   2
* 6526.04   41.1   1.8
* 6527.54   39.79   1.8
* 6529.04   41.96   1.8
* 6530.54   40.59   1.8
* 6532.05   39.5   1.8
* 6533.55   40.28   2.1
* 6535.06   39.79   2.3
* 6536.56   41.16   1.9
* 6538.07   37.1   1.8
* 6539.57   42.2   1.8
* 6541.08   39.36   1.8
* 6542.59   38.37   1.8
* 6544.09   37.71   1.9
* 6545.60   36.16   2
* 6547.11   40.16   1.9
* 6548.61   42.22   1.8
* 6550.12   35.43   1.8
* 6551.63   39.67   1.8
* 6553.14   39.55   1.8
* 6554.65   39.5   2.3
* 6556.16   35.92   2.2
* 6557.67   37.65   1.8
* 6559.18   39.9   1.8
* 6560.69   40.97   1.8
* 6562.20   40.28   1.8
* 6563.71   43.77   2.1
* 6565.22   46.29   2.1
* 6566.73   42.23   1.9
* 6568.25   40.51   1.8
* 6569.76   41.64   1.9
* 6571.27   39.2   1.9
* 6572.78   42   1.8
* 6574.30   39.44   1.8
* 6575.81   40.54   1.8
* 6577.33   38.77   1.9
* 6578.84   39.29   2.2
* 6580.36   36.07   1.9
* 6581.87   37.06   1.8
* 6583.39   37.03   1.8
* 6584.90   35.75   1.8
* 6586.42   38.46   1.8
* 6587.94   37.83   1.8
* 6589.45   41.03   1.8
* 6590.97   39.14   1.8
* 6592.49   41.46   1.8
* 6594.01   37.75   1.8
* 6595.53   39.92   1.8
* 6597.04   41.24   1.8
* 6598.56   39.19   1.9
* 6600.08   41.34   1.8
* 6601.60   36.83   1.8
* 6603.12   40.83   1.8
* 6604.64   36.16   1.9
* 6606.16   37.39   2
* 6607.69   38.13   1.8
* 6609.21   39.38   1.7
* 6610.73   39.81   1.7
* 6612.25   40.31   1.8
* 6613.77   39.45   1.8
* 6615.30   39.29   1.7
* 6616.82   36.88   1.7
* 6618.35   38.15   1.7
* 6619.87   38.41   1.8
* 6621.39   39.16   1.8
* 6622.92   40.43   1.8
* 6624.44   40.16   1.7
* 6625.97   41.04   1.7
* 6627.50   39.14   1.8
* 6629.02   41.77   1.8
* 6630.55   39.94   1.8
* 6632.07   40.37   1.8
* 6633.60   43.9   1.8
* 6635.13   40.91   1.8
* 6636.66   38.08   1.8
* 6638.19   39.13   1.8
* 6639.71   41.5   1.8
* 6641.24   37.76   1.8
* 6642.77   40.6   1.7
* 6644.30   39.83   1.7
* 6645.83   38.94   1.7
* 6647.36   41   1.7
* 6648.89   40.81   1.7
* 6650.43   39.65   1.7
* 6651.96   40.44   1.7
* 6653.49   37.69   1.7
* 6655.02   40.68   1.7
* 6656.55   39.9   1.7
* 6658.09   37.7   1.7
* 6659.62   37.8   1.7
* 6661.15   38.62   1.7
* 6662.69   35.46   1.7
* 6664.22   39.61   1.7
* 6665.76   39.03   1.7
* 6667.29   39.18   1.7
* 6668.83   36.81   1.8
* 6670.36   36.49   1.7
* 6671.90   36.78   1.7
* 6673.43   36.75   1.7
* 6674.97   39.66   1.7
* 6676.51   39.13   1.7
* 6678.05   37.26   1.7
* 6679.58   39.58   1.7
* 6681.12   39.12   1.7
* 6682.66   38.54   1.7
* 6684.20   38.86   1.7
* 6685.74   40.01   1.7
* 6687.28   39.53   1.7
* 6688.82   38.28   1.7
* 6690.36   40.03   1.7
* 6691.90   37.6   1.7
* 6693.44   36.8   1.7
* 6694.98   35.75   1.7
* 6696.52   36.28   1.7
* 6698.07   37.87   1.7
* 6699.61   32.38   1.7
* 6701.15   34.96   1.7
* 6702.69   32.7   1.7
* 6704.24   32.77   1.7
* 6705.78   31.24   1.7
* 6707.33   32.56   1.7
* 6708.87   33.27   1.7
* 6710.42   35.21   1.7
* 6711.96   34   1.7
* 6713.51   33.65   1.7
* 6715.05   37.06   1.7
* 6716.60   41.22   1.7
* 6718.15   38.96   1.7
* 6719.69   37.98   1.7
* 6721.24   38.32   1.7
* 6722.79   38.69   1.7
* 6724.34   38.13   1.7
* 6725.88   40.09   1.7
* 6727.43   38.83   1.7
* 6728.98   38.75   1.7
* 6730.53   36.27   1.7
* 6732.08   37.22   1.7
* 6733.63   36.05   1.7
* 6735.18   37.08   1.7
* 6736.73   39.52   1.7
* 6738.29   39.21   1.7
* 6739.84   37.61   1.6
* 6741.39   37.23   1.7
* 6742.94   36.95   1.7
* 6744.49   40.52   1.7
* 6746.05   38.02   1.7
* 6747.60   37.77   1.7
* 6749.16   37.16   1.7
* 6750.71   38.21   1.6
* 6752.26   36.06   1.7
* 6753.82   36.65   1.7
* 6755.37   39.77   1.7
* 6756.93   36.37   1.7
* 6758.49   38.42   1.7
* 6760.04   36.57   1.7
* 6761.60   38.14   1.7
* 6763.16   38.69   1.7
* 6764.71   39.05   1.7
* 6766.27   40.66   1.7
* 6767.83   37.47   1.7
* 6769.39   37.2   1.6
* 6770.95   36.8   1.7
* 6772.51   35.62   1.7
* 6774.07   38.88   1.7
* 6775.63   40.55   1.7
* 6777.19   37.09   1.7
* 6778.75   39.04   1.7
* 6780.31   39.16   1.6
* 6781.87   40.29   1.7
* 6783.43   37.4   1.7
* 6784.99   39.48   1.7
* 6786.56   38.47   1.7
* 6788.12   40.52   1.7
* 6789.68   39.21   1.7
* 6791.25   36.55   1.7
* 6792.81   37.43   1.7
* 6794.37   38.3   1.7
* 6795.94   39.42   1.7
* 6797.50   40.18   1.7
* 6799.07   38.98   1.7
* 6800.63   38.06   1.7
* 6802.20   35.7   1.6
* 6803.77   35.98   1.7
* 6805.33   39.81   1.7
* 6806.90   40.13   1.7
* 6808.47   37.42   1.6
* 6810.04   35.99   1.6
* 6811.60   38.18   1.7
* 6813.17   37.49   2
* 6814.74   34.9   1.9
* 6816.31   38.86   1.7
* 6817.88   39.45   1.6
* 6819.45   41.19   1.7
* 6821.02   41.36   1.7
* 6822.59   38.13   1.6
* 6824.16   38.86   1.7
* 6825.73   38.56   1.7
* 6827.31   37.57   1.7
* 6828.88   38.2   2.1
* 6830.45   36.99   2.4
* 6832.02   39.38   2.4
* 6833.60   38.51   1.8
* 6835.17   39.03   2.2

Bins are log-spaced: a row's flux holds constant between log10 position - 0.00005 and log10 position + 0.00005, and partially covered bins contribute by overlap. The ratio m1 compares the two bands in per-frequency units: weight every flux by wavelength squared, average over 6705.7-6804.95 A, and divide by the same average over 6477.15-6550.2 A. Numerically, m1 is 1.1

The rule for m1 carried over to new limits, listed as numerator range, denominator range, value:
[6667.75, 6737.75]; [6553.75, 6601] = 0.97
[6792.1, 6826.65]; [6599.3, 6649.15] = 1.02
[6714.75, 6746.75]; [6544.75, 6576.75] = 1.00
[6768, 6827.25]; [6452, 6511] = 1.13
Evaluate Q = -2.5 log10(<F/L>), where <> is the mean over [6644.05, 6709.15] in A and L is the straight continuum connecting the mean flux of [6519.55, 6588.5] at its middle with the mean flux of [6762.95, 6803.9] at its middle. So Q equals 0.04 mag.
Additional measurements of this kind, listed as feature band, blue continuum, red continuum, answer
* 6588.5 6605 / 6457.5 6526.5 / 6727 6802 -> -0.04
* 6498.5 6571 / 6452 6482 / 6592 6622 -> -0.03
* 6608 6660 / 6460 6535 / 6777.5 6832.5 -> -0.04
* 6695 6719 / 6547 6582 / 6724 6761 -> 0.10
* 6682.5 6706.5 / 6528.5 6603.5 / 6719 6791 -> 0.06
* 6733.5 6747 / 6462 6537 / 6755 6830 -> 0.01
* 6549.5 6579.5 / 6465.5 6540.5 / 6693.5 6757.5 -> -0.06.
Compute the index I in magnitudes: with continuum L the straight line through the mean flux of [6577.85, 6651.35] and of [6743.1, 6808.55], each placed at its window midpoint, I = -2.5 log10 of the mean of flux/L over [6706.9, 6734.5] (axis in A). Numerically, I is 0.04 mag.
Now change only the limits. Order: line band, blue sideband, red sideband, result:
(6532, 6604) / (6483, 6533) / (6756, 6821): -0.03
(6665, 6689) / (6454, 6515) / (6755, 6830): -0.01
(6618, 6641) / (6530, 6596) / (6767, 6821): -0.03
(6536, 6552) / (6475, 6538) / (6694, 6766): -0.02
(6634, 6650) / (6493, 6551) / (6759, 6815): -0.03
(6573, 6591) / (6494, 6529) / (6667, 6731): -0.01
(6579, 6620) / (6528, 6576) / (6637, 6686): 0.02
